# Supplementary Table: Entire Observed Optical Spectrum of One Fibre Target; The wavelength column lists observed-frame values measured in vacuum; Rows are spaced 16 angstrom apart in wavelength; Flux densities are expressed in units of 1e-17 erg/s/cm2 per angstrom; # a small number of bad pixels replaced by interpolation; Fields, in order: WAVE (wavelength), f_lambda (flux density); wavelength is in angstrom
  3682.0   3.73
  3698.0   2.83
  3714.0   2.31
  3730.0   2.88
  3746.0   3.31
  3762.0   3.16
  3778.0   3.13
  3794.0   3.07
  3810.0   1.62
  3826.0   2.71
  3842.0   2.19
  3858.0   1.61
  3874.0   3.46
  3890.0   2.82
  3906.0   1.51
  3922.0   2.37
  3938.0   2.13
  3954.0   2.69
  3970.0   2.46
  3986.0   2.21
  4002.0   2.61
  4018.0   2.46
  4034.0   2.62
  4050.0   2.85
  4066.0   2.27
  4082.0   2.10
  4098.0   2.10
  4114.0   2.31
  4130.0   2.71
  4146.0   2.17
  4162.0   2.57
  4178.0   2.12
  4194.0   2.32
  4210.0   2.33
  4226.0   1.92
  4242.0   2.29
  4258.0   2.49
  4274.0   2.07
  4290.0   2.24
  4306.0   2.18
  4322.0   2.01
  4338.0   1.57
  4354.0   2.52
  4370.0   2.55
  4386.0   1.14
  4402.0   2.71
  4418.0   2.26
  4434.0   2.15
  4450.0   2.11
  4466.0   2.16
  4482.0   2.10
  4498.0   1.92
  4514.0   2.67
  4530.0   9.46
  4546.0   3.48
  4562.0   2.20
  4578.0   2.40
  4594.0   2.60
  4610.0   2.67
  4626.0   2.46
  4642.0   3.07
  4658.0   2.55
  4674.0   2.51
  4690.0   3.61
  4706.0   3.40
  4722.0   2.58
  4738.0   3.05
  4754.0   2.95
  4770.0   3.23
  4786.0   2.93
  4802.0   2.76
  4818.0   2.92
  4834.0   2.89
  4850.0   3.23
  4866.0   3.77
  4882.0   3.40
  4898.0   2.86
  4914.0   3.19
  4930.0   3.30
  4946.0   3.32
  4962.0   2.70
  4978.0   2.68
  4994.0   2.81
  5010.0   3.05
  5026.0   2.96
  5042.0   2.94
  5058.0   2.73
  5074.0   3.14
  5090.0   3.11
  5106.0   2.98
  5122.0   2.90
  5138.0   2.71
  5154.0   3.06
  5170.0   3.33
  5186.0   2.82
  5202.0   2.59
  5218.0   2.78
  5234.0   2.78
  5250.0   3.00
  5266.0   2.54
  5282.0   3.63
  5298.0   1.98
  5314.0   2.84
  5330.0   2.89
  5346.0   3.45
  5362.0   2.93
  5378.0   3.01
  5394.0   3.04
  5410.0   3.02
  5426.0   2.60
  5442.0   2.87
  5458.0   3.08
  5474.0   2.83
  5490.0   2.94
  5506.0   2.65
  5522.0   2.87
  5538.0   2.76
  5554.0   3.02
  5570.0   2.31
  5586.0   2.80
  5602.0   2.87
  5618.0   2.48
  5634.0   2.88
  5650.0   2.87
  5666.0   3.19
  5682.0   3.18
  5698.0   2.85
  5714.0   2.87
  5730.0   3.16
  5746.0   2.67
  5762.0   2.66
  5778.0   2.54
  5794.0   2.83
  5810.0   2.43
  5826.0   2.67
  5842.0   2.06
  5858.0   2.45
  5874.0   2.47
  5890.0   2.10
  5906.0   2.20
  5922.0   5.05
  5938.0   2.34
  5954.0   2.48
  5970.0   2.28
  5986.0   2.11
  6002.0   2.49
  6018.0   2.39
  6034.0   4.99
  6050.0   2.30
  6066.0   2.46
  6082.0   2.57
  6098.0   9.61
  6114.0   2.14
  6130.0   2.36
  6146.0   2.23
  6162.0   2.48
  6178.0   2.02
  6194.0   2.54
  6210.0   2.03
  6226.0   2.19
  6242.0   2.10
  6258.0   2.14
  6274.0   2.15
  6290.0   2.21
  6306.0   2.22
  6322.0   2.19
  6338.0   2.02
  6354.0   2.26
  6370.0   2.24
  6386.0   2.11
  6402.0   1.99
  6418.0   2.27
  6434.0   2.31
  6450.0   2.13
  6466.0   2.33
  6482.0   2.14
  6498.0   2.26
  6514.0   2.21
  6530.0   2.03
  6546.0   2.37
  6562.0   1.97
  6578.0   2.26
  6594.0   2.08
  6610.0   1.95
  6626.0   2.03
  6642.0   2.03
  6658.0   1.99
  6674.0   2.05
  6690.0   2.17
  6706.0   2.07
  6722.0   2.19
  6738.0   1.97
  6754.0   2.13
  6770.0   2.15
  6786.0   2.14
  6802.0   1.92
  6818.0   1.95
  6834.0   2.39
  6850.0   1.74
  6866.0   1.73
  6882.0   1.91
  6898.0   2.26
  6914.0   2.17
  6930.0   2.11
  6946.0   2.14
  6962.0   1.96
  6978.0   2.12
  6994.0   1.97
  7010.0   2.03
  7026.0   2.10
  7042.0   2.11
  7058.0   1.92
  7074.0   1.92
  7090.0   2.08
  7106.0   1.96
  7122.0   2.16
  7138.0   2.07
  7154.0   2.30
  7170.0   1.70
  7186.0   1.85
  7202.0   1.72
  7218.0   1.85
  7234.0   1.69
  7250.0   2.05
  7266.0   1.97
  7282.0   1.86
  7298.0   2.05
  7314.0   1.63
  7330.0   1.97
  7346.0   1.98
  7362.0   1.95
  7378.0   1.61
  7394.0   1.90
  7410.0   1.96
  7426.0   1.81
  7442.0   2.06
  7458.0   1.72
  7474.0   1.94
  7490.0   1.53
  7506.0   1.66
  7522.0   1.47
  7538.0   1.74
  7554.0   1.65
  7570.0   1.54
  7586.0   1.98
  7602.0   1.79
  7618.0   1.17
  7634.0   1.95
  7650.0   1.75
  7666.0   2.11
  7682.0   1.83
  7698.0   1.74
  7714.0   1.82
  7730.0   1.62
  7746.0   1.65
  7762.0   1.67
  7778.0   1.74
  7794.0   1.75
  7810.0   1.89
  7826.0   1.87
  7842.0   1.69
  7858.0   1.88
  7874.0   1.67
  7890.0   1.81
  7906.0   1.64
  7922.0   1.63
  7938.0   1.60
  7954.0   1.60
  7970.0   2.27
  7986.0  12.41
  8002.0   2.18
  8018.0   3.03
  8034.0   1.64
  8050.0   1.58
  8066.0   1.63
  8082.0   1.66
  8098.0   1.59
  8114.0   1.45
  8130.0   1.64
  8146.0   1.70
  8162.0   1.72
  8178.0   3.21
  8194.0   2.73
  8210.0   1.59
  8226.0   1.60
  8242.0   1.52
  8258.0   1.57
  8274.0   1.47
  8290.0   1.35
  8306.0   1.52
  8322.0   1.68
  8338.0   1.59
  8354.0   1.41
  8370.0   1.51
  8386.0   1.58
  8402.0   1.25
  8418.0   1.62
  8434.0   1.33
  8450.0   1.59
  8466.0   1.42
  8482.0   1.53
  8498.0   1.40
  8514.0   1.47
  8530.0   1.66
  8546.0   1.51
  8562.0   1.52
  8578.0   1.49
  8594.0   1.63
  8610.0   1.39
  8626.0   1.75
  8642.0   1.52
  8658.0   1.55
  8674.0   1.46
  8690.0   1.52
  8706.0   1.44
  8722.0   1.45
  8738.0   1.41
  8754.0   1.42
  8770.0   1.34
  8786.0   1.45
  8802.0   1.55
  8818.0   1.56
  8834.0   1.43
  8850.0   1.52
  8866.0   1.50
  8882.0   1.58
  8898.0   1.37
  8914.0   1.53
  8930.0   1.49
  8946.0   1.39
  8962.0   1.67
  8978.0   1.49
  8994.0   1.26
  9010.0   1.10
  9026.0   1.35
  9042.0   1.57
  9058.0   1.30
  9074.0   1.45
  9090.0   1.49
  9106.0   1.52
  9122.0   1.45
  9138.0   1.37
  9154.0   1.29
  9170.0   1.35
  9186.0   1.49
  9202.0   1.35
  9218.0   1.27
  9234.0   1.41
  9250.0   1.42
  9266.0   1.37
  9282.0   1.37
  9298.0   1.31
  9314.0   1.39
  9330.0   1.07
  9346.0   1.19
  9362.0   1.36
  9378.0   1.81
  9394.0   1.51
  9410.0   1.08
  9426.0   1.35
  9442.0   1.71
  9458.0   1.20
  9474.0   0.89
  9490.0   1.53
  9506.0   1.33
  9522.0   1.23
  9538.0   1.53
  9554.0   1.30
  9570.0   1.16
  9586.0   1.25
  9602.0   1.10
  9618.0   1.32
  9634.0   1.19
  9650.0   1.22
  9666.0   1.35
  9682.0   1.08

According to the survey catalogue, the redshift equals 0.217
